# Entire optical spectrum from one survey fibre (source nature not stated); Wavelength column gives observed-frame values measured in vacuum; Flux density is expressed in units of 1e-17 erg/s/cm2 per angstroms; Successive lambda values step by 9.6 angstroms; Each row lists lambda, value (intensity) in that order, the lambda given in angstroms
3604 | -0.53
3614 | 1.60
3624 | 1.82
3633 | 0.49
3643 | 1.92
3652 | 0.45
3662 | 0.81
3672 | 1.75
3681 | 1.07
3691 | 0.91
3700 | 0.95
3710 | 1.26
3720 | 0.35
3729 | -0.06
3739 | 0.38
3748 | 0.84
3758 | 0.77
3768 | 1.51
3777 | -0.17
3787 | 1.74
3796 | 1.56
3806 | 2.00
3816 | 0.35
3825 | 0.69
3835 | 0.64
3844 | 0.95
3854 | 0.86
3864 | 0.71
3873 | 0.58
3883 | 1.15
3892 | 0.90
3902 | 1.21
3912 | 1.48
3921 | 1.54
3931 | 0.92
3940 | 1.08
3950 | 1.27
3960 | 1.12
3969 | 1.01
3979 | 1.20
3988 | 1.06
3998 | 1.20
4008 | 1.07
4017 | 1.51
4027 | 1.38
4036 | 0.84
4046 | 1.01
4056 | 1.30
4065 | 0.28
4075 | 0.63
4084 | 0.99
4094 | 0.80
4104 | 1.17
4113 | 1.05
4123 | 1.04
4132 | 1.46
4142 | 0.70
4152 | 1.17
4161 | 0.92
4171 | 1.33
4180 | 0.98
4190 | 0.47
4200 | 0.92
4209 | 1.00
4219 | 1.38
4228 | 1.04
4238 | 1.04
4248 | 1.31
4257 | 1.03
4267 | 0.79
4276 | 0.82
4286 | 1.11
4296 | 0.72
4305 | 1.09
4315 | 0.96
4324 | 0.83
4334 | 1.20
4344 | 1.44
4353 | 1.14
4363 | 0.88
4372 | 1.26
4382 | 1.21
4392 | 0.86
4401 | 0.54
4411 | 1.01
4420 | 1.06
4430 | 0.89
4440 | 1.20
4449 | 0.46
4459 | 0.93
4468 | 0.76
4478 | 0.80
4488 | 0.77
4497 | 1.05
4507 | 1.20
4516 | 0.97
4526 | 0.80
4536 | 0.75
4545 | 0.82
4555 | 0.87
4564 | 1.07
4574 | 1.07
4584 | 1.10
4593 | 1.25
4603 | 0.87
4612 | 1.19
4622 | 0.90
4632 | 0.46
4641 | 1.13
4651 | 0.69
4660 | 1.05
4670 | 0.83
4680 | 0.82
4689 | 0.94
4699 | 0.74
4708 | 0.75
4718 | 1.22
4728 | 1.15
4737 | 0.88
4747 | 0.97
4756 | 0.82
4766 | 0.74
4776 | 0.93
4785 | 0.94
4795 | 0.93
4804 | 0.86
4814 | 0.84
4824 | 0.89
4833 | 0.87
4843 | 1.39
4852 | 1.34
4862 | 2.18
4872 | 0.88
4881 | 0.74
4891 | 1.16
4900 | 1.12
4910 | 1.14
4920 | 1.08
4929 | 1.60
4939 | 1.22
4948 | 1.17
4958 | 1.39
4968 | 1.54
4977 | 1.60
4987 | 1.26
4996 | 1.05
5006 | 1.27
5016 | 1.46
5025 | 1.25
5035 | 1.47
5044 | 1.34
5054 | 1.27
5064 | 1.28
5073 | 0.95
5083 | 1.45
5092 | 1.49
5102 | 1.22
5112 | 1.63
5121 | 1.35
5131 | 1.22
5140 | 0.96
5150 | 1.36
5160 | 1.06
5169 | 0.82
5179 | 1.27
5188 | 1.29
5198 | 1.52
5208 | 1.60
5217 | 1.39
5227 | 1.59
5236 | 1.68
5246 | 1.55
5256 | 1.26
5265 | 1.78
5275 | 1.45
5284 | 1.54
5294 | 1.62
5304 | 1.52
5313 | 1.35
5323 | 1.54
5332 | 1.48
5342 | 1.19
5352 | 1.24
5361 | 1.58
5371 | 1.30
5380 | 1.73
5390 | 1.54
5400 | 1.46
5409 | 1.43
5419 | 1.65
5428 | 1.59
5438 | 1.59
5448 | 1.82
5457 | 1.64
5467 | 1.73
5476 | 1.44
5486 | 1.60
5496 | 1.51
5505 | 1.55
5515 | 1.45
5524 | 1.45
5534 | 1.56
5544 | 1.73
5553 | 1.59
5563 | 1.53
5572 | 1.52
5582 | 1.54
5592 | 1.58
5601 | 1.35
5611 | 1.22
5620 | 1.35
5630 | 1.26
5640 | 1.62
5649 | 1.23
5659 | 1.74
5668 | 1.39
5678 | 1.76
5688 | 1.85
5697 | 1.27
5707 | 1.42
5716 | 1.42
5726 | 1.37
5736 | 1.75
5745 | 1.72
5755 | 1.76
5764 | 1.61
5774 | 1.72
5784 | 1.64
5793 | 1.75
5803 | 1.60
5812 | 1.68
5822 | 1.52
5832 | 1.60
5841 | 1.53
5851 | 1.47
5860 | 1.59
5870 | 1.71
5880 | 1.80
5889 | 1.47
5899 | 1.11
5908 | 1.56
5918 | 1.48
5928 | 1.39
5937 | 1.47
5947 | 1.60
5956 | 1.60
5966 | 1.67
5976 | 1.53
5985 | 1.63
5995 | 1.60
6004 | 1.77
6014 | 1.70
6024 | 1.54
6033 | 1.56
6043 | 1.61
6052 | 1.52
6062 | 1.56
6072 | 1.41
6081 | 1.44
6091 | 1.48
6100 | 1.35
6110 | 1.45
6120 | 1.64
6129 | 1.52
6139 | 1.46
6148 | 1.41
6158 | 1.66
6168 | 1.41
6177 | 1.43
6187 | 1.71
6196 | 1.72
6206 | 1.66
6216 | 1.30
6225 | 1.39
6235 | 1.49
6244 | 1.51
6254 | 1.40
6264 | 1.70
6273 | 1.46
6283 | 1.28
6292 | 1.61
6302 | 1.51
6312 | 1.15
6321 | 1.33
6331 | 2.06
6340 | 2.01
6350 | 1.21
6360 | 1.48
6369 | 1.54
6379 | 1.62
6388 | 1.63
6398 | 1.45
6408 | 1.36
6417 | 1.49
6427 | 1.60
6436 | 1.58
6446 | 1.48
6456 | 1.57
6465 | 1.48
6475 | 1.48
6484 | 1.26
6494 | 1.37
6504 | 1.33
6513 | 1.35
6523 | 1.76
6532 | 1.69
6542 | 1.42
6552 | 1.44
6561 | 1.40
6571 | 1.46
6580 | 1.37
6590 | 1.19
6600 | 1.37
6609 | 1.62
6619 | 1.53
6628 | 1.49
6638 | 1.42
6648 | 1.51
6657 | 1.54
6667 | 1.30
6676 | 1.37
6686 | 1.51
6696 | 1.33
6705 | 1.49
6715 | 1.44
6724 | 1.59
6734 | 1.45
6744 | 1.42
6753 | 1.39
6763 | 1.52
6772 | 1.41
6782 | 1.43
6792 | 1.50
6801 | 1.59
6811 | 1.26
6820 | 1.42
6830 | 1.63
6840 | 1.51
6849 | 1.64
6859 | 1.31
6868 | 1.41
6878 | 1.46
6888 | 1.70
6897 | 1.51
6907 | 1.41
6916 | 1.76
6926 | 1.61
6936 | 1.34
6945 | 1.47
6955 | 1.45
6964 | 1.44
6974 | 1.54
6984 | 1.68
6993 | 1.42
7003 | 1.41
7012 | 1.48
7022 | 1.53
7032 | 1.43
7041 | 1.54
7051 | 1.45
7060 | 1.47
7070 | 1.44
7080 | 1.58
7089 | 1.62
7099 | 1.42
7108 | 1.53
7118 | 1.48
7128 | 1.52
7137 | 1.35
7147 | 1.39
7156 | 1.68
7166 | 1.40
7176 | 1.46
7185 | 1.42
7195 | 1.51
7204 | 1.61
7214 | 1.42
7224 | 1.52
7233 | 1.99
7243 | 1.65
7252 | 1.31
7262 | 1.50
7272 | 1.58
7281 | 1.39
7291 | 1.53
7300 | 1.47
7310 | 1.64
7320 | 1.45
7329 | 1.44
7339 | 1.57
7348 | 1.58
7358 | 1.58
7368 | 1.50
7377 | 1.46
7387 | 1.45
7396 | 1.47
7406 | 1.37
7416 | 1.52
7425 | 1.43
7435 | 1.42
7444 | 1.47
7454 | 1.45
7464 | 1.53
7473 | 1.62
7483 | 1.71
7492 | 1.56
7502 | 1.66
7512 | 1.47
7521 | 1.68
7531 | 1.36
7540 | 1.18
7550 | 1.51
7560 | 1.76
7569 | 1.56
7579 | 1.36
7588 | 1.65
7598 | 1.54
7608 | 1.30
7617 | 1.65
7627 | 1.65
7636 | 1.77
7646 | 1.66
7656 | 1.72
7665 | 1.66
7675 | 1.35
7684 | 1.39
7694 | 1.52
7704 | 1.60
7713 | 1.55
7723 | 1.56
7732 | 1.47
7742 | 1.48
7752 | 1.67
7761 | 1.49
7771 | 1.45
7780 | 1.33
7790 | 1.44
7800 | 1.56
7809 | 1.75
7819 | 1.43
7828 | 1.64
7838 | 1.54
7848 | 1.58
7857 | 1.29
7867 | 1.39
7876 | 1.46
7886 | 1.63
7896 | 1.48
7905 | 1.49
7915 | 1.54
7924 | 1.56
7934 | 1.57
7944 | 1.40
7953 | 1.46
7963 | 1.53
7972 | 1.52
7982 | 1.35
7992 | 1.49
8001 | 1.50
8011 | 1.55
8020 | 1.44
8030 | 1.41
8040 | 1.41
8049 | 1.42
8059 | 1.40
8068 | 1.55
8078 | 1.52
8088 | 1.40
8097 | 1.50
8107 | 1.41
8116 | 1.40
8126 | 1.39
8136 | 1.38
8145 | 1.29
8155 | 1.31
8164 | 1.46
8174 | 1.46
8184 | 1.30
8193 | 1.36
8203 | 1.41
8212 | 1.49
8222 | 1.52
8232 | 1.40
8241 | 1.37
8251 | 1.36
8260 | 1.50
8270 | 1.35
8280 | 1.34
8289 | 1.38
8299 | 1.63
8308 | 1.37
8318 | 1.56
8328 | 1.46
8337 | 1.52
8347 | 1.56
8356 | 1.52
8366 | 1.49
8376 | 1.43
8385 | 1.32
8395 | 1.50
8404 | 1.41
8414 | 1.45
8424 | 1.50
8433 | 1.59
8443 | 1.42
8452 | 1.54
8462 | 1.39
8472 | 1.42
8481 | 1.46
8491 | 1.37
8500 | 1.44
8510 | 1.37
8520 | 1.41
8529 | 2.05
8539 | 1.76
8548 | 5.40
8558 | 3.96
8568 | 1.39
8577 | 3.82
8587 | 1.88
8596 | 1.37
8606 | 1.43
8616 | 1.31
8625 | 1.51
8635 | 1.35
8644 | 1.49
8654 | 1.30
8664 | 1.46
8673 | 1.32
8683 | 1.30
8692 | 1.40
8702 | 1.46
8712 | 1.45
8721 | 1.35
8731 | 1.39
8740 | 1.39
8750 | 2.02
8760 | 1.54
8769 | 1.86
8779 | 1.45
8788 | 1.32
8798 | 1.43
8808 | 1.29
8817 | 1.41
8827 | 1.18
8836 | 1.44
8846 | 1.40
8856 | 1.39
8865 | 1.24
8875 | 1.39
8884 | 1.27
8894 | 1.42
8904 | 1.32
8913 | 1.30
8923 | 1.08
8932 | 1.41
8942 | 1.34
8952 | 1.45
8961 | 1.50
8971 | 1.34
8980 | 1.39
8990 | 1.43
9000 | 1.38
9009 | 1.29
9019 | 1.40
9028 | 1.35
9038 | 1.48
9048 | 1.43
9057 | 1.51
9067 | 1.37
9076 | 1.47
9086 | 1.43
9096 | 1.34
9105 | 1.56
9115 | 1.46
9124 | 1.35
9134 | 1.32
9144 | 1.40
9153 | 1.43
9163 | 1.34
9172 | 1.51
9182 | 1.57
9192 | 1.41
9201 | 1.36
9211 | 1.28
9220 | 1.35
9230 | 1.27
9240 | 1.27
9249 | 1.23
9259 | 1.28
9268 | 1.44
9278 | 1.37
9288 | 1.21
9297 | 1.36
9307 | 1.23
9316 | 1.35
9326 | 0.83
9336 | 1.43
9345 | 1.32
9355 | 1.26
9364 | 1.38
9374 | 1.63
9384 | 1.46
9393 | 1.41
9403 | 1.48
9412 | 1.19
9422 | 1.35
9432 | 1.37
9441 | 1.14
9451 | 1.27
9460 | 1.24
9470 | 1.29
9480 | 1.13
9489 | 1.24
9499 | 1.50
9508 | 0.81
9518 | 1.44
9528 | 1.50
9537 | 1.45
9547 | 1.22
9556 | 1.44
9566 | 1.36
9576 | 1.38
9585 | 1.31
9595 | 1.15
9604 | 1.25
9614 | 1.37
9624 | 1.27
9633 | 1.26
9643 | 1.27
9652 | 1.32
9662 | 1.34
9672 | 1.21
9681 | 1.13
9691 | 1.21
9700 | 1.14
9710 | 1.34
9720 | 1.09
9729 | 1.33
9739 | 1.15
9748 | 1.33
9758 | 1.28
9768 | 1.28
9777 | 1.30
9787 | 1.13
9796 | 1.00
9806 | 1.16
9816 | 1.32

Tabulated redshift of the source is 0.30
